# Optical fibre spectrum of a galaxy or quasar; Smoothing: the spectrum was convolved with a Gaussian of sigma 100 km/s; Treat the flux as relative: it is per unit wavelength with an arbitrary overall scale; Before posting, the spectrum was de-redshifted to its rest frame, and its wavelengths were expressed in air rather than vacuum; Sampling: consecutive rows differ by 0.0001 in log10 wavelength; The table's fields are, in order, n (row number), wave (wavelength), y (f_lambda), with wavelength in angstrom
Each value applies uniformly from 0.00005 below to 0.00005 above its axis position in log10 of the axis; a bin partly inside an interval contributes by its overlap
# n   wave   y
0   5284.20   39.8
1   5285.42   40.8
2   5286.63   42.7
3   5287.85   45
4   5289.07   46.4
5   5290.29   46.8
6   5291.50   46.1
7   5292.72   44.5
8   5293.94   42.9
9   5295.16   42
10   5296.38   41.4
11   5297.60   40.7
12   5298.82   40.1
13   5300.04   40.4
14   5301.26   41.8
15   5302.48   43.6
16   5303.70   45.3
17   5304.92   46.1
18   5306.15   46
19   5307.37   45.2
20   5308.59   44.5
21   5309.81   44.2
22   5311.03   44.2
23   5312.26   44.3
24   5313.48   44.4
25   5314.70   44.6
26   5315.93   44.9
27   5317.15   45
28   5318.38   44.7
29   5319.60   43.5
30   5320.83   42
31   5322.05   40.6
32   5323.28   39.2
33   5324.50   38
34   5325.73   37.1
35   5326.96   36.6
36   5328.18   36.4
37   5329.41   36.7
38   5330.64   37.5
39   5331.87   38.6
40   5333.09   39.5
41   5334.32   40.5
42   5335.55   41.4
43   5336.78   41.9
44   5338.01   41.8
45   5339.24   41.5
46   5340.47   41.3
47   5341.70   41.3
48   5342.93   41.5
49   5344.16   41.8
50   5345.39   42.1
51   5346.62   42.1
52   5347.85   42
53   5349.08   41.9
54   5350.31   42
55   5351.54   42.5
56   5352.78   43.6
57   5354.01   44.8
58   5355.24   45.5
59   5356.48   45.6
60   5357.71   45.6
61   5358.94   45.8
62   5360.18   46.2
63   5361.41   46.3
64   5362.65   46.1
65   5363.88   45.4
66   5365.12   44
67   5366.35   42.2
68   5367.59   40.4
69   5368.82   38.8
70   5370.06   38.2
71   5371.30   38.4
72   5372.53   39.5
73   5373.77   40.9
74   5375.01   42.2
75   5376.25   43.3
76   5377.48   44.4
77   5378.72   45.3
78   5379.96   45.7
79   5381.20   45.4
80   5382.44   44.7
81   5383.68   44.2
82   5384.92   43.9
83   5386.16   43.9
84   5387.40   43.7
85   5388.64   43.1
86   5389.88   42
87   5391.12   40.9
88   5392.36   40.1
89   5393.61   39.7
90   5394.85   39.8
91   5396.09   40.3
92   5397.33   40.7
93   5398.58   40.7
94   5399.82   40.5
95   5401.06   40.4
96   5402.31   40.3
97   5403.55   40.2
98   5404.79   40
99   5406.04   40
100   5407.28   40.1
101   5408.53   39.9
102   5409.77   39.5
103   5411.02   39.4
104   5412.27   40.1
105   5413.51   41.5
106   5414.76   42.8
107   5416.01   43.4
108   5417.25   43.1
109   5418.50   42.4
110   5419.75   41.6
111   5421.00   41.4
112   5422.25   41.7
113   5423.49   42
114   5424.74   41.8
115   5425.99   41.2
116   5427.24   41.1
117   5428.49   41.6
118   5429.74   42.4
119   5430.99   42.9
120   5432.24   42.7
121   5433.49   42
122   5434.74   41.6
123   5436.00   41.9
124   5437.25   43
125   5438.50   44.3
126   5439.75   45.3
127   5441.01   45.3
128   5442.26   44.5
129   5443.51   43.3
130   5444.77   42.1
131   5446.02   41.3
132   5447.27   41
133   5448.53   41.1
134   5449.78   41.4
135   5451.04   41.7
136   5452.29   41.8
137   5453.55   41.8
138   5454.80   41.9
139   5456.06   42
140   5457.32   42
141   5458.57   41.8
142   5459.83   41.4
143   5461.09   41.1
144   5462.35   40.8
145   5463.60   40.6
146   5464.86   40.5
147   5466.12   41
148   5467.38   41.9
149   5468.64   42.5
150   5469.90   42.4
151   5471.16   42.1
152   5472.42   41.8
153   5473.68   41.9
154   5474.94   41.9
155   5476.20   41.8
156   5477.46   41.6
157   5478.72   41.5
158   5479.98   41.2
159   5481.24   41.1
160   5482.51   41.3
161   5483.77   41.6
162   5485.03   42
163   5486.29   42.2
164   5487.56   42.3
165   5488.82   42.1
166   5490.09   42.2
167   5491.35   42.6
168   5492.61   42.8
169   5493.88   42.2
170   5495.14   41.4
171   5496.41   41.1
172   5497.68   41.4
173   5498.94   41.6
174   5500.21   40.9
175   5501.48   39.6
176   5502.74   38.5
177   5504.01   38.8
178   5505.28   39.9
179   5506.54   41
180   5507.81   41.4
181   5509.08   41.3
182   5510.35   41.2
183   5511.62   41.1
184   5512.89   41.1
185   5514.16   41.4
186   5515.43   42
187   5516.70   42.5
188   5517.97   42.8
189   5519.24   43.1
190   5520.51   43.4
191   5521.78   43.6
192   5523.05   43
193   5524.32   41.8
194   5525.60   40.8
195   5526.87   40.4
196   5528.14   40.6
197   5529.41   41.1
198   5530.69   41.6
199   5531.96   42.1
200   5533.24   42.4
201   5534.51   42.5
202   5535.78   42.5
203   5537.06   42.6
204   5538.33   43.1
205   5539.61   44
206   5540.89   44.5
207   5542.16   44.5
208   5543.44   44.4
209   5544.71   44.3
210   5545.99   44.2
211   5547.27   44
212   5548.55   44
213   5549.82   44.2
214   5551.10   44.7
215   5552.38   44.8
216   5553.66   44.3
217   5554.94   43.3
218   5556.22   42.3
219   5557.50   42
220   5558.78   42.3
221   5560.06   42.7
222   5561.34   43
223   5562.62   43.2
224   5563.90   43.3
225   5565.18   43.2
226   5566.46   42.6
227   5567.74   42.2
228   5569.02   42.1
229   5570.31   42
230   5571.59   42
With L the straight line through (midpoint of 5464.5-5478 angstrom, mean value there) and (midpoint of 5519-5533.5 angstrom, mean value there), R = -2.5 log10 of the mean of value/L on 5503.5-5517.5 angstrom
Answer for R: 0.021 mag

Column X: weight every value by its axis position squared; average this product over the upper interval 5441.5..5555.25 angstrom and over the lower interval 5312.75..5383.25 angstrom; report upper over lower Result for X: 1.1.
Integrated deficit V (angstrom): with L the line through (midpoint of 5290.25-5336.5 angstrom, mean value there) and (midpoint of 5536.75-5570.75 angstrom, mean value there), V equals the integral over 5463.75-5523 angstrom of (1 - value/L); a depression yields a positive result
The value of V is 2.0 angstrom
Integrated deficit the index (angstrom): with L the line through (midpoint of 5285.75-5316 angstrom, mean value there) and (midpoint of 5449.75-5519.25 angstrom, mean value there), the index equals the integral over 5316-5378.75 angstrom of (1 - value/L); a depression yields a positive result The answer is 2.1 angstrom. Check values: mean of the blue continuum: 43.9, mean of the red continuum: 41.5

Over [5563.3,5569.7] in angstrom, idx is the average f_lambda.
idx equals 42.7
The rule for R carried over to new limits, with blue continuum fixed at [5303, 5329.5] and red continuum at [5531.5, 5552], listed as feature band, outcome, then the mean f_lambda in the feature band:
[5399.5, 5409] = 0.07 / 40.2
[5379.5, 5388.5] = -0.04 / 44.4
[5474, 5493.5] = 0.04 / 41.9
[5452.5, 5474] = 0.04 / 41.6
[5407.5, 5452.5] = 0.03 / 42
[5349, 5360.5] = -0.04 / 44.4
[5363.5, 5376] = 0.05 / 41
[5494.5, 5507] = 0.08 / 40.4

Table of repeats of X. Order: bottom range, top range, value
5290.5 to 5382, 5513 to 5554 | 1.09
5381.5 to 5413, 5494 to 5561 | 1.08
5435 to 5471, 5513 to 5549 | 1.04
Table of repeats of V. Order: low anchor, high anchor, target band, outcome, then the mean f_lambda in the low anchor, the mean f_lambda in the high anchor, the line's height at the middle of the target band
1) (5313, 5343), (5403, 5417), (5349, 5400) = -2.6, 40.8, 40.7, 40.7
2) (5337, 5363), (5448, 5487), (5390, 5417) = 1.3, 43.3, 41.6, 42.6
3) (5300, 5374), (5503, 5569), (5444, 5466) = 0.5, 42.3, 42.5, 42.4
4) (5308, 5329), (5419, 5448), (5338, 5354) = 0.0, 42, 42.4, 42.1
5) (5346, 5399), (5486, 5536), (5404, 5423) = 0.6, 42.8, 41.6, 42.5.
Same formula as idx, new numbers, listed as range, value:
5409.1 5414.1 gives 40.1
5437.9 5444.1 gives 44.6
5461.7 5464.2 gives 40.8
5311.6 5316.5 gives 44.5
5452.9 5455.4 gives 41.9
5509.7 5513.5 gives 41.1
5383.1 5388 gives 43.9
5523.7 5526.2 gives 41.2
